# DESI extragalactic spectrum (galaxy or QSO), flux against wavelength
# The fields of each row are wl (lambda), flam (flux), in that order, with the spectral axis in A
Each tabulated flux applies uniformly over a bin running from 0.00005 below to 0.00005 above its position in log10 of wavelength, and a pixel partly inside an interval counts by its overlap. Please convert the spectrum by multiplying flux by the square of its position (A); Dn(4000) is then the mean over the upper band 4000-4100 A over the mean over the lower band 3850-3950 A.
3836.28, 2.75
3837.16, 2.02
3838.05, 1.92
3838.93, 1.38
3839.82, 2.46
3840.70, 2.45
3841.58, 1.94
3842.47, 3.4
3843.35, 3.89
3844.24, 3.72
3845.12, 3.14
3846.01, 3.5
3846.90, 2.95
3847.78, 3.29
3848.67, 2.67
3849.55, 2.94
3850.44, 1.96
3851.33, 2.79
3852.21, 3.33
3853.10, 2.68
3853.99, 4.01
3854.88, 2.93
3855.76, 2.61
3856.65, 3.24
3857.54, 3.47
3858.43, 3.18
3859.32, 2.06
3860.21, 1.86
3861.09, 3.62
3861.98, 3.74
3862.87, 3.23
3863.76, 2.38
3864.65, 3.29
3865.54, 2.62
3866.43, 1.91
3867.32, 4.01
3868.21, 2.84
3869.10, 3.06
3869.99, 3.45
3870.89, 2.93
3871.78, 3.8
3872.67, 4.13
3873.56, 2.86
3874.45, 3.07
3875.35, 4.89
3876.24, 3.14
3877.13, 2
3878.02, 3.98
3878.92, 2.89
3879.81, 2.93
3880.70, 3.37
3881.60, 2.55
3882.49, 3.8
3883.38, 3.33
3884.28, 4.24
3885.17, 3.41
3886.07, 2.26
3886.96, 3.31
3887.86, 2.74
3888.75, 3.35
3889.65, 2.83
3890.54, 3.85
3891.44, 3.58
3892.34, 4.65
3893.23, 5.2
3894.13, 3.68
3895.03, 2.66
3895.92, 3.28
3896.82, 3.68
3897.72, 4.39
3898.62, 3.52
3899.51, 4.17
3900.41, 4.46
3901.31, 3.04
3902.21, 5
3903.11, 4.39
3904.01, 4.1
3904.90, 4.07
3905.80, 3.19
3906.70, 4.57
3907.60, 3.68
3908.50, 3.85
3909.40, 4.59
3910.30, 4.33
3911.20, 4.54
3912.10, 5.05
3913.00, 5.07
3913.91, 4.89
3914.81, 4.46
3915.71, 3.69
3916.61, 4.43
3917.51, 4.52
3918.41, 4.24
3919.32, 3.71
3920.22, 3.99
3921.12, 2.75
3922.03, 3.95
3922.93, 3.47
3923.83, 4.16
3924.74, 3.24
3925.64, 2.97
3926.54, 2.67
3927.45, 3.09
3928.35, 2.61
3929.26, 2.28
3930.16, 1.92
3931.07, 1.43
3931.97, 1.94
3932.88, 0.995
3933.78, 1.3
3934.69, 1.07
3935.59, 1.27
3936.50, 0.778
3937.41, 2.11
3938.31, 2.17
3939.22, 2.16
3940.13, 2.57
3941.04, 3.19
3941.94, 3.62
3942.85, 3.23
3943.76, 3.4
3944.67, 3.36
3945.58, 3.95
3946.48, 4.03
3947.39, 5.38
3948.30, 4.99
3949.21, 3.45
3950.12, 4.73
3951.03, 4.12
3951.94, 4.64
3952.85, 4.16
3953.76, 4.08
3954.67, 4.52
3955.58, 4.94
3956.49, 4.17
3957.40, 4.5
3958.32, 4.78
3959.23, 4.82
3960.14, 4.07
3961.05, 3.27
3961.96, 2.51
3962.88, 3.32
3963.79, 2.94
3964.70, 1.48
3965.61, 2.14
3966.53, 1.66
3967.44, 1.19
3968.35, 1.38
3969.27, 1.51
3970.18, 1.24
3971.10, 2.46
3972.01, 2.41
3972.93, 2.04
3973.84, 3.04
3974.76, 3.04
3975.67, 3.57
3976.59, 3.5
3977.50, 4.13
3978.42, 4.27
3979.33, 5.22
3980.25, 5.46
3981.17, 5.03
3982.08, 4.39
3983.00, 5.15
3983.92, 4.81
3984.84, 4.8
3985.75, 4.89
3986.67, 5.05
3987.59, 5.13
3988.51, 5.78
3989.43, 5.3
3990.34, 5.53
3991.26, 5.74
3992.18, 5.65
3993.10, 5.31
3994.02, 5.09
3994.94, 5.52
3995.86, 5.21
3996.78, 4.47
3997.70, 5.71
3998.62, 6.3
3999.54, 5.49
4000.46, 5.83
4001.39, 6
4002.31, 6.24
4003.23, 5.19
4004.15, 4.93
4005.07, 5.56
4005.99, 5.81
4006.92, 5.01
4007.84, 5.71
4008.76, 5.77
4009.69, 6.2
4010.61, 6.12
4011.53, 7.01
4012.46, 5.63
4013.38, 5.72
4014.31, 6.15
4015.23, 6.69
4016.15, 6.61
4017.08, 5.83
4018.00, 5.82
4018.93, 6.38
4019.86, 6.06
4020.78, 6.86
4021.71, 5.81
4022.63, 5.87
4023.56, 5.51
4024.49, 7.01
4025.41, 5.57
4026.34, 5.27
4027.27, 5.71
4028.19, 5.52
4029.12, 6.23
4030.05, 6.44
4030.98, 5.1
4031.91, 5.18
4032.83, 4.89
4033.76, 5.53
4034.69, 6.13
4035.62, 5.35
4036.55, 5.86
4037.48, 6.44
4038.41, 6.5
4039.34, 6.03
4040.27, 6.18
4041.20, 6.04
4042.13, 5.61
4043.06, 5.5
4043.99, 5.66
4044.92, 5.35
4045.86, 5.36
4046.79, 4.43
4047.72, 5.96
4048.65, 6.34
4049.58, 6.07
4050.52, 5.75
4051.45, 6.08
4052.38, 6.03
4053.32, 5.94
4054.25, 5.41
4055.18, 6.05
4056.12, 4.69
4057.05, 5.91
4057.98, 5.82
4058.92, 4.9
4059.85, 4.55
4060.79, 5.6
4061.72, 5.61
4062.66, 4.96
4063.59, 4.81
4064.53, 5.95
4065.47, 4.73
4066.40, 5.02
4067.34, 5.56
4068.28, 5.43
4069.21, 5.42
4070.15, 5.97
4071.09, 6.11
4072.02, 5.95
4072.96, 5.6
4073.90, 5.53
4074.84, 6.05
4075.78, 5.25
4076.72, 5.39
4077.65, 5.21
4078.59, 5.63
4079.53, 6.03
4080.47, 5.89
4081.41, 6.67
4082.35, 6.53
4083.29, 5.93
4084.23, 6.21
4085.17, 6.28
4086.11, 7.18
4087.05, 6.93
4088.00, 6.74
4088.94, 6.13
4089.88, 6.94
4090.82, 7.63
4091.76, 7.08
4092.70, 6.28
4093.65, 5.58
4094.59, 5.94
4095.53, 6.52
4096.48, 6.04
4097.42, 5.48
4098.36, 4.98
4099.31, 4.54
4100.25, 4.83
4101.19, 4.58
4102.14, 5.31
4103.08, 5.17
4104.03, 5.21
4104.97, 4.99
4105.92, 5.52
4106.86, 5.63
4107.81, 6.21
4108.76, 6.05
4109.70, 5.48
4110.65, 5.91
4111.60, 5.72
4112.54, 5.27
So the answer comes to 1.9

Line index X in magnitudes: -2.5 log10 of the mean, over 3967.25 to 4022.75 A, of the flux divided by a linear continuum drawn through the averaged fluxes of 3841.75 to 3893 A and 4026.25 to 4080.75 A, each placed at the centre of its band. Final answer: -0.02 mag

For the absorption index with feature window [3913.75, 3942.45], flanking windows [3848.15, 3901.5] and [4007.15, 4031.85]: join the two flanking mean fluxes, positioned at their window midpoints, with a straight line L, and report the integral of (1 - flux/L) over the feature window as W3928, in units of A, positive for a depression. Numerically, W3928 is 9.4 A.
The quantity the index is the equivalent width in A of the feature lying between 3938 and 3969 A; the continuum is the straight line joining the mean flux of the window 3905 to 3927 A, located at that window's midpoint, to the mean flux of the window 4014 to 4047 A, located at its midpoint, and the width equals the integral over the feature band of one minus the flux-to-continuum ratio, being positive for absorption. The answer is 7.42 A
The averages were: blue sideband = 4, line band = 3.49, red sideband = 5.86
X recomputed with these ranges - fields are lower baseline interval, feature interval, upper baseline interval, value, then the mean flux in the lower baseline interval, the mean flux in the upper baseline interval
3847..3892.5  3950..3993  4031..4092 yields 0.174 mag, 3.15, 5.8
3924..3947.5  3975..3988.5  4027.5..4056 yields -0.186 mag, 2.55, 5.75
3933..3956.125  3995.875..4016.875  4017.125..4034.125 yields -0.115 mag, 3.3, 5.82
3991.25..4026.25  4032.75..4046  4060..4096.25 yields 0.015 mag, 5.82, 5.94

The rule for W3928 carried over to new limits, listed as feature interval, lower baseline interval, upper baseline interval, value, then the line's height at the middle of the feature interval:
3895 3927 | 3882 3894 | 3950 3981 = -4.2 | 3.52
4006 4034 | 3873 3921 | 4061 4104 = -4.3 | 5.13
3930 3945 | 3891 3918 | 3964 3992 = 6.9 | 3.97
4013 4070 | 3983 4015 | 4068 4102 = 0.3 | 5.75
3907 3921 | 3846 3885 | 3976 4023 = -1.1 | 3.99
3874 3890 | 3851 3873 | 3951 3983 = -0.4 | 3.15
